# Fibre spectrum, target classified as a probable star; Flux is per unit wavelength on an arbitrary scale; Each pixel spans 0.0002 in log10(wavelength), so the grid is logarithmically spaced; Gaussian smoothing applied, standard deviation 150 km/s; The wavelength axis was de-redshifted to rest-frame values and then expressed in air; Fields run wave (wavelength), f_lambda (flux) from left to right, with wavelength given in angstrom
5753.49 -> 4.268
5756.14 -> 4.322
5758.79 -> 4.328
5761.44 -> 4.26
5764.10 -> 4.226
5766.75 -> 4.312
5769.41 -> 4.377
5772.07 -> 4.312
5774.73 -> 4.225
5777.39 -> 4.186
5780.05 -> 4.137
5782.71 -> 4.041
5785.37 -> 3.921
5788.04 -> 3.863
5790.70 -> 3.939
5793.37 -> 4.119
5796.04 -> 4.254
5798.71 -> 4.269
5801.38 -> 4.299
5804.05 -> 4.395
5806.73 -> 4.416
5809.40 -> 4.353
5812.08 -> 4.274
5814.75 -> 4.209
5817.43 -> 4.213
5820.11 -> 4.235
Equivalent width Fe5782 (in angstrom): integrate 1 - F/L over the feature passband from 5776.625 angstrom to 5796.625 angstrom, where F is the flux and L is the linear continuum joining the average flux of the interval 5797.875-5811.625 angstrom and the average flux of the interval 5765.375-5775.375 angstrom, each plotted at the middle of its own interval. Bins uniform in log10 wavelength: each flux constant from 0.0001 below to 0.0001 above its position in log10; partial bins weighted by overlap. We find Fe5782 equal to 1.3 angstrom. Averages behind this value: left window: 4.31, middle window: 4.05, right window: 4.34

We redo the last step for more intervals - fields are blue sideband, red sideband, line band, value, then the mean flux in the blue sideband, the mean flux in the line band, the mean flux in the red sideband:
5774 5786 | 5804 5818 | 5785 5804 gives 0.4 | 4.11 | 4.12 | 4.31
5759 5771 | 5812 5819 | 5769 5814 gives 0.7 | 4.3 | 4.2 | 4.23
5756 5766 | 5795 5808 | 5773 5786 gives 0.6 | 4.28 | 4.12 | 4.33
